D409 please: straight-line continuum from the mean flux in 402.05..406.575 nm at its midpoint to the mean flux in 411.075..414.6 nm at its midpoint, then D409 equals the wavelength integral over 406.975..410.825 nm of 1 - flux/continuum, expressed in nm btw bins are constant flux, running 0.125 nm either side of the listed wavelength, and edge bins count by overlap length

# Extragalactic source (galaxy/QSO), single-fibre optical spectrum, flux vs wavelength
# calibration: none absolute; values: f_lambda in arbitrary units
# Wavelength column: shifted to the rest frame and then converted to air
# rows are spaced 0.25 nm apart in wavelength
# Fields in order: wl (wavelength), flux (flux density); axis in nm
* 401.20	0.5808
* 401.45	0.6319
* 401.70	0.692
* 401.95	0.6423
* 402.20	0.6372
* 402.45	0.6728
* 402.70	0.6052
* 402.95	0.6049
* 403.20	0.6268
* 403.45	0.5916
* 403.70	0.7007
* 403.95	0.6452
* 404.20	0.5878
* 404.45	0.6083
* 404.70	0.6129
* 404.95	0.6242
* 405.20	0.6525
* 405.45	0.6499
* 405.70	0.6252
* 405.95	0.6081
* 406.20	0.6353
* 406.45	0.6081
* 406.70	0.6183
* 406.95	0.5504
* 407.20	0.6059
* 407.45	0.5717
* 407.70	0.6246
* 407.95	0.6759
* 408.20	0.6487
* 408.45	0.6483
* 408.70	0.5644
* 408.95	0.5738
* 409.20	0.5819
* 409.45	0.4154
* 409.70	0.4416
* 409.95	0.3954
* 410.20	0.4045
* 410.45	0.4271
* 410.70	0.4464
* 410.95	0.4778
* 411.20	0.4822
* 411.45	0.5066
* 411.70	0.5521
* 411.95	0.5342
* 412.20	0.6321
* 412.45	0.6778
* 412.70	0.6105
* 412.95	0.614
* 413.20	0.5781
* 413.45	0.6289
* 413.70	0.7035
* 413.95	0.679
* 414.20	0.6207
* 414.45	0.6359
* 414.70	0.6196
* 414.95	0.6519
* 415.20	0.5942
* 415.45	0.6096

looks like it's 0.50 nm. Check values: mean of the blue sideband 0.628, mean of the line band 0.535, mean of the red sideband 0.604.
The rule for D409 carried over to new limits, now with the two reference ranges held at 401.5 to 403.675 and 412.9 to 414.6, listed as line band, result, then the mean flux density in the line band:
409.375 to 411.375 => 0.62 nm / 0.439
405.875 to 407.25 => 0.07 nm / 0.604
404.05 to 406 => 0.05 nm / 0.622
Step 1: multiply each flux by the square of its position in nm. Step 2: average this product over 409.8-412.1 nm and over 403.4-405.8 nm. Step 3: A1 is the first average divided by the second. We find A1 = 0.8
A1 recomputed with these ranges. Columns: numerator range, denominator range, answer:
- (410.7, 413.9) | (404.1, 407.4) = 0.98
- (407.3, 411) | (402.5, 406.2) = 0.86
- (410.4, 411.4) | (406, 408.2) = 0.77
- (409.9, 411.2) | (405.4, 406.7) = 0.72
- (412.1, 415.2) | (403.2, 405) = 1.07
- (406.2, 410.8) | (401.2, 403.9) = 0.88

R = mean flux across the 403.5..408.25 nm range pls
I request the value 0.623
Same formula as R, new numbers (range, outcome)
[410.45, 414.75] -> 0.583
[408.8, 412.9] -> 0.512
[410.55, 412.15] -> 0.505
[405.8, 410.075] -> 0.575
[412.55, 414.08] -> 0.636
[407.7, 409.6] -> 0.587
